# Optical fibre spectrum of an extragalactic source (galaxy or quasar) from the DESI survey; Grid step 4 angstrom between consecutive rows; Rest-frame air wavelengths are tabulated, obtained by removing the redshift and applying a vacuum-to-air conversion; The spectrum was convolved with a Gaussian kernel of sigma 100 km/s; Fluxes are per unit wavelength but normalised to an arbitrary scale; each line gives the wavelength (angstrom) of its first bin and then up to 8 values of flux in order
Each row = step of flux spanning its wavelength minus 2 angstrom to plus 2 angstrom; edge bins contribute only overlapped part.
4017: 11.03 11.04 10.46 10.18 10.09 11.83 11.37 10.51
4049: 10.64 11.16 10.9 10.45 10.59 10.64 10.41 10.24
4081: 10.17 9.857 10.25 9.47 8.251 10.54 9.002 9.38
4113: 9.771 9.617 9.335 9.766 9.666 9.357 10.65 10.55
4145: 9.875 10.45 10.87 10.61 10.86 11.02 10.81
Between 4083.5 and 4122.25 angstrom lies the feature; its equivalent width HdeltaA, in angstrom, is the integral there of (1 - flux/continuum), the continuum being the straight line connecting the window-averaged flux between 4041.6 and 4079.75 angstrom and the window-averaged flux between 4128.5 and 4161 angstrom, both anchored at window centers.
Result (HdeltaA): 3.4 angstrom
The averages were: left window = 10.6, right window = 10.3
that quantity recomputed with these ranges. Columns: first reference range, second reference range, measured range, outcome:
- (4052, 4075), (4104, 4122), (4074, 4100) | 0.9 angstrom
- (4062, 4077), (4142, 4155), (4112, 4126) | 1.1 angstrom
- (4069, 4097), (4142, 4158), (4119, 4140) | 1.0 angstrom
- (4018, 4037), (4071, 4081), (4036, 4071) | -1.4 angstrom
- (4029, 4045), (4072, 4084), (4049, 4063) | -0.3 angstrom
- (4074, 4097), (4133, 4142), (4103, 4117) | 0.9 angstrom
